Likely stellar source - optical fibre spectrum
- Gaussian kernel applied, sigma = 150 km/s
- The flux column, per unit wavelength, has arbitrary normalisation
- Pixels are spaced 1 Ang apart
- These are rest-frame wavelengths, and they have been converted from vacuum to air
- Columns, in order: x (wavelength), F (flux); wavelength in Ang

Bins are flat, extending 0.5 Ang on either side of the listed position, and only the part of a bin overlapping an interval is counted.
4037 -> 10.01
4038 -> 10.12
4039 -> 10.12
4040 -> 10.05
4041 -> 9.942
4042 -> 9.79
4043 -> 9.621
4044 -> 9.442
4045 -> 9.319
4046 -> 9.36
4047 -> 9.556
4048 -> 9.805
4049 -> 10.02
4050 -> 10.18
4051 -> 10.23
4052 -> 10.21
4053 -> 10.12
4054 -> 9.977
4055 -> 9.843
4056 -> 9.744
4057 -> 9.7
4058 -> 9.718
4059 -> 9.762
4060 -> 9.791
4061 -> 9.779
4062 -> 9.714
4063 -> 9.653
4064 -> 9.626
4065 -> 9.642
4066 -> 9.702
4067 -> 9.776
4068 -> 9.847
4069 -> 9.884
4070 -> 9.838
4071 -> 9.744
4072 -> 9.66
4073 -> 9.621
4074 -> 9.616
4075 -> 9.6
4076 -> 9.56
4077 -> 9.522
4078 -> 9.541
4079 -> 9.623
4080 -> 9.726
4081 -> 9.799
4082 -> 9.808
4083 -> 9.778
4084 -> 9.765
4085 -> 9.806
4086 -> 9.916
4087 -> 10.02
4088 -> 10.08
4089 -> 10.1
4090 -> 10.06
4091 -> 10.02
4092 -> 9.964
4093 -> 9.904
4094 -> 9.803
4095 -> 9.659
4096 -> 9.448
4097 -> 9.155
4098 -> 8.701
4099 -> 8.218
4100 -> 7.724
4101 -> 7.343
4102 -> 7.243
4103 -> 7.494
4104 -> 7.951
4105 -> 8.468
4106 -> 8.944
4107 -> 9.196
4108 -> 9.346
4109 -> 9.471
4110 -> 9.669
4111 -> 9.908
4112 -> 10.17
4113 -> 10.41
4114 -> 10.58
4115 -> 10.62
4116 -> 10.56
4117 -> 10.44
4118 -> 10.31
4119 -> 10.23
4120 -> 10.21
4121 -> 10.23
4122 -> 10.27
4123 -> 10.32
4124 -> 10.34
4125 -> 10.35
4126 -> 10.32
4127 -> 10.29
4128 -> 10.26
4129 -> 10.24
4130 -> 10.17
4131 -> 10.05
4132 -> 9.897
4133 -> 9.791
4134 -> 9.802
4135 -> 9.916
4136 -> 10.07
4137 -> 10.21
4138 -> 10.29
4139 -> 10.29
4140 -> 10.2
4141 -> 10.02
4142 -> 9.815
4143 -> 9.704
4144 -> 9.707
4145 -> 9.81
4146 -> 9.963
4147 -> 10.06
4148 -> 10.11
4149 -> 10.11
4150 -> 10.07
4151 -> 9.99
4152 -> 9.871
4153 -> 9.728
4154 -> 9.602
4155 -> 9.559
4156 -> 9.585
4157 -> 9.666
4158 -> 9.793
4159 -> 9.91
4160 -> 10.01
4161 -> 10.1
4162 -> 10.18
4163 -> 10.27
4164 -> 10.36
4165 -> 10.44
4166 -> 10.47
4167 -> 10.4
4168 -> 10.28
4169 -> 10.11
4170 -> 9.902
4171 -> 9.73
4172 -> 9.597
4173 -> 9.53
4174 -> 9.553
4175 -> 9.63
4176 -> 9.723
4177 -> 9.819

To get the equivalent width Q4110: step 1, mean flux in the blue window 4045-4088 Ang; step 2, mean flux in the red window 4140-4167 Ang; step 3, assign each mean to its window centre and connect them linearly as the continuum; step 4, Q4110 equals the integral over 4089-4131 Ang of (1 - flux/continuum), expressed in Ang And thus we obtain 1.1 Ang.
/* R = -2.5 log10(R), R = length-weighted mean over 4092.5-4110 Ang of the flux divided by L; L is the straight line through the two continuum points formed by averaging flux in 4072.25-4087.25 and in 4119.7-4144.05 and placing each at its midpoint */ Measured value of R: 0.133 mag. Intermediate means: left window 9.71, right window 10.1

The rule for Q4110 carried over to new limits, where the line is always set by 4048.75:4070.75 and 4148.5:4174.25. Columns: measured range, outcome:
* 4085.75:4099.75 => 0.39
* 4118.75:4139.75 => -0.52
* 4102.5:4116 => 0.62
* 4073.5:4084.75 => 0.23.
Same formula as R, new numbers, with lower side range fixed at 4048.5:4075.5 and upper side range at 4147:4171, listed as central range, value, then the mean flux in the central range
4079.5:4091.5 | 0.00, 9.91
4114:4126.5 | -0.05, 10.4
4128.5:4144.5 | 0.00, 10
